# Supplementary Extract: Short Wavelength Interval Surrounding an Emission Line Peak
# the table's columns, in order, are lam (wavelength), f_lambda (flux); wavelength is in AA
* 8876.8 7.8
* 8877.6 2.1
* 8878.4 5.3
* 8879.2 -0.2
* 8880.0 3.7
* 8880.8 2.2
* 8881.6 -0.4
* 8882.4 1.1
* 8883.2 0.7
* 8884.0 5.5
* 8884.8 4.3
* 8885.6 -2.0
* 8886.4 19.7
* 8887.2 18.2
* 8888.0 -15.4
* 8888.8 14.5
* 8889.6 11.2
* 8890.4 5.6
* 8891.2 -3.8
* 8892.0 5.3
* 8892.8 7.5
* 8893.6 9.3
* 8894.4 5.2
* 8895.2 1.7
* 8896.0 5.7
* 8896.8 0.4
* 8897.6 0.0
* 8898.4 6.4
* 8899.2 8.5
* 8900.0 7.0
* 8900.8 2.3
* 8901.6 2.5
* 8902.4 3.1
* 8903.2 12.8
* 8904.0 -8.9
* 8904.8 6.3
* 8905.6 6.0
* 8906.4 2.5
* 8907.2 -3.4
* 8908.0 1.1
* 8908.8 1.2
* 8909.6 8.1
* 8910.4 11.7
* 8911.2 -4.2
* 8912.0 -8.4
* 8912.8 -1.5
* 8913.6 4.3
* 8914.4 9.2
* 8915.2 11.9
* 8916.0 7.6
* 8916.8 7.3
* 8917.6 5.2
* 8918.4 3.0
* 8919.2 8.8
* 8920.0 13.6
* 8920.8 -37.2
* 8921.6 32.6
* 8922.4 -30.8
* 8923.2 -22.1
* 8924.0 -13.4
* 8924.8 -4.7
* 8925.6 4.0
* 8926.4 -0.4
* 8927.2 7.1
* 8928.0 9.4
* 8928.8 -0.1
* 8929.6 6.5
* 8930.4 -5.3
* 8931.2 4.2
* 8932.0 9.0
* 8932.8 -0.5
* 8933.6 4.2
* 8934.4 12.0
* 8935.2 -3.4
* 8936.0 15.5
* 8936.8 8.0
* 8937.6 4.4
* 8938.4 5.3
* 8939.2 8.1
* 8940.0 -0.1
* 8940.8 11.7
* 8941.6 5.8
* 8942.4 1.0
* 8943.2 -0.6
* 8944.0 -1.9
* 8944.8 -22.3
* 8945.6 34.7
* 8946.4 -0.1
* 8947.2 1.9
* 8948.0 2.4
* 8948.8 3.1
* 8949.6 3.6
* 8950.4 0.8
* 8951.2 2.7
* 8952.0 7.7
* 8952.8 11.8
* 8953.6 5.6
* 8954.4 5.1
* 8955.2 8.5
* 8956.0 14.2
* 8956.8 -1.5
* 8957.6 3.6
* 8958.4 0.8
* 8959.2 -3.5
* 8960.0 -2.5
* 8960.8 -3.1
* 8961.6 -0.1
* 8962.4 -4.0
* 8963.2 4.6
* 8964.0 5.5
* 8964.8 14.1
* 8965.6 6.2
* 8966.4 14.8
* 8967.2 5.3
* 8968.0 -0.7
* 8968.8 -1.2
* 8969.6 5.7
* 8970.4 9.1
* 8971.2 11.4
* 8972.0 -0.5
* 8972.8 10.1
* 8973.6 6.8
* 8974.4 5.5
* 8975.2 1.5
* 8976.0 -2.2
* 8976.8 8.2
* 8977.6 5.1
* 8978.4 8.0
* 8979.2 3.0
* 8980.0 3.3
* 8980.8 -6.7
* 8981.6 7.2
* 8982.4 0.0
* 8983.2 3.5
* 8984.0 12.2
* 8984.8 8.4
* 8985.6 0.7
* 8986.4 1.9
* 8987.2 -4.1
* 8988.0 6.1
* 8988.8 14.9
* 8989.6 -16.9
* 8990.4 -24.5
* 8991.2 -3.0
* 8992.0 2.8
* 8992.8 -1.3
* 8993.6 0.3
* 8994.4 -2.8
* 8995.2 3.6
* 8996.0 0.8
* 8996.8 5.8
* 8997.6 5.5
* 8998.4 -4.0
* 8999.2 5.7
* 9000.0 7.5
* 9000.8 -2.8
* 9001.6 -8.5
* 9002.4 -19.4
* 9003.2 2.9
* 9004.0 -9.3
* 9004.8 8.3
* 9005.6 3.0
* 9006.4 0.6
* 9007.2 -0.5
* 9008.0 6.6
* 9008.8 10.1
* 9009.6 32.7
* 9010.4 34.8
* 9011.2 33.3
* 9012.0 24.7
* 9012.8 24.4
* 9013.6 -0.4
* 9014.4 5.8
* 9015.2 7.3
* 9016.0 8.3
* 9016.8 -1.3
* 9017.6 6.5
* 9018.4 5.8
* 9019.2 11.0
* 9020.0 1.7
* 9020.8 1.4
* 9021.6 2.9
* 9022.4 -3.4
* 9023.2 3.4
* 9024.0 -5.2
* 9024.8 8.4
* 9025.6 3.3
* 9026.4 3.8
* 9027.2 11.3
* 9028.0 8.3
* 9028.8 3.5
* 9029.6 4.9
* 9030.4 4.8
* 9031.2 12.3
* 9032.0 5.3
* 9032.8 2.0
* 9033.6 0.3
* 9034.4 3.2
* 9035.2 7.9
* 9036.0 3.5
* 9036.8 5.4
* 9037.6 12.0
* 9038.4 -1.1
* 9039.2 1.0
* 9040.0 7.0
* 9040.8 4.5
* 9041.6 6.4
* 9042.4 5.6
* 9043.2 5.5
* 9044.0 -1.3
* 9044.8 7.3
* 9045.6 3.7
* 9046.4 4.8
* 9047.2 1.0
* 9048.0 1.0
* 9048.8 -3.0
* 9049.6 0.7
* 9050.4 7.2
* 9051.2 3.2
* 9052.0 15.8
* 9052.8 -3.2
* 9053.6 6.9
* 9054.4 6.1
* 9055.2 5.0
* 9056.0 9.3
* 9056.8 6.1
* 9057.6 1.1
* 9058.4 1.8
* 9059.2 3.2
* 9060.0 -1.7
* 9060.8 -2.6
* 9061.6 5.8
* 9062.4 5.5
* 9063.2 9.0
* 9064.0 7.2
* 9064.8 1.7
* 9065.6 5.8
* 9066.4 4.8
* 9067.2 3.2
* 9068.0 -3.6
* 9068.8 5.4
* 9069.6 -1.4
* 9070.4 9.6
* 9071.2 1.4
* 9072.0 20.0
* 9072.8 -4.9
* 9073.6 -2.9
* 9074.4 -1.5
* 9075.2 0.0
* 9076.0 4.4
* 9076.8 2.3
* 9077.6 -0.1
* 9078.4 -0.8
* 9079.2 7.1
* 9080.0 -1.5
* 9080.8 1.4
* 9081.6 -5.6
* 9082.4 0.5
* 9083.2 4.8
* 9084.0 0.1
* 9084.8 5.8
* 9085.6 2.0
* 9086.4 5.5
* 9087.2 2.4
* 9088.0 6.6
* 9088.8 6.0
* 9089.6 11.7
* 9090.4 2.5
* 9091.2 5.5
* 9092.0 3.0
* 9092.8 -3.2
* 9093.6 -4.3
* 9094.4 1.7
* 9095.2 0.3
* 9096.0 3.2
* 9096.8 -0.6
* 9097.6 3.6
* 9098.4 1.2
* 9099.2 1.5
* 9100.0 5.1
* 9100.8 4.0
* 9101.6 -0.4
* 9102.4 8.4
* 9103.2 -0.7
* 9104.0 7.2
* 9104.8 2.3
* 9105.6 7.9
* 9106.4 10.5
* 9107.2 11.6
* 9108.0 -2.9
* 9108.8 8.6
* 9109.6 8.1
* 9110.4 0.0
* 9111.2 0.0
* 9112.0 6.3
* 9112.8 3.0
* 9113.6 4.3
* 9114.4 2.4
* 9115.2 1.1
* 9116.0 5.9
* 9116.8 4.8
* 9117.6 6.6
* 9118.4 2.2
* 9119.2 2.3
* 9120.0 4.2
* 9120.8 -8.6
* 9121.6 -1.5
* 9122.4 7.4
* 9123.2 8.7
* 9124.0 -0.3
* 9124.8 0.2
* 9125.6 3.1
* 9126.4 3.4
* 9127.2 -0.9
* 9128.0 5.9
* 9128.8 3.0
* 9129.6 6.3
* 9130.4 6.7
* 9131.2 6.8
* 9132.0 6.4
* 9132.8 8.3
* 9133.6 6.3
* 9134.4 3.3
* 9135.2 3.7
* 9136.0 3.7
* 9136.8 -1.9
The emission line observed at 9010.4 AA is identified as [O III] 5007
